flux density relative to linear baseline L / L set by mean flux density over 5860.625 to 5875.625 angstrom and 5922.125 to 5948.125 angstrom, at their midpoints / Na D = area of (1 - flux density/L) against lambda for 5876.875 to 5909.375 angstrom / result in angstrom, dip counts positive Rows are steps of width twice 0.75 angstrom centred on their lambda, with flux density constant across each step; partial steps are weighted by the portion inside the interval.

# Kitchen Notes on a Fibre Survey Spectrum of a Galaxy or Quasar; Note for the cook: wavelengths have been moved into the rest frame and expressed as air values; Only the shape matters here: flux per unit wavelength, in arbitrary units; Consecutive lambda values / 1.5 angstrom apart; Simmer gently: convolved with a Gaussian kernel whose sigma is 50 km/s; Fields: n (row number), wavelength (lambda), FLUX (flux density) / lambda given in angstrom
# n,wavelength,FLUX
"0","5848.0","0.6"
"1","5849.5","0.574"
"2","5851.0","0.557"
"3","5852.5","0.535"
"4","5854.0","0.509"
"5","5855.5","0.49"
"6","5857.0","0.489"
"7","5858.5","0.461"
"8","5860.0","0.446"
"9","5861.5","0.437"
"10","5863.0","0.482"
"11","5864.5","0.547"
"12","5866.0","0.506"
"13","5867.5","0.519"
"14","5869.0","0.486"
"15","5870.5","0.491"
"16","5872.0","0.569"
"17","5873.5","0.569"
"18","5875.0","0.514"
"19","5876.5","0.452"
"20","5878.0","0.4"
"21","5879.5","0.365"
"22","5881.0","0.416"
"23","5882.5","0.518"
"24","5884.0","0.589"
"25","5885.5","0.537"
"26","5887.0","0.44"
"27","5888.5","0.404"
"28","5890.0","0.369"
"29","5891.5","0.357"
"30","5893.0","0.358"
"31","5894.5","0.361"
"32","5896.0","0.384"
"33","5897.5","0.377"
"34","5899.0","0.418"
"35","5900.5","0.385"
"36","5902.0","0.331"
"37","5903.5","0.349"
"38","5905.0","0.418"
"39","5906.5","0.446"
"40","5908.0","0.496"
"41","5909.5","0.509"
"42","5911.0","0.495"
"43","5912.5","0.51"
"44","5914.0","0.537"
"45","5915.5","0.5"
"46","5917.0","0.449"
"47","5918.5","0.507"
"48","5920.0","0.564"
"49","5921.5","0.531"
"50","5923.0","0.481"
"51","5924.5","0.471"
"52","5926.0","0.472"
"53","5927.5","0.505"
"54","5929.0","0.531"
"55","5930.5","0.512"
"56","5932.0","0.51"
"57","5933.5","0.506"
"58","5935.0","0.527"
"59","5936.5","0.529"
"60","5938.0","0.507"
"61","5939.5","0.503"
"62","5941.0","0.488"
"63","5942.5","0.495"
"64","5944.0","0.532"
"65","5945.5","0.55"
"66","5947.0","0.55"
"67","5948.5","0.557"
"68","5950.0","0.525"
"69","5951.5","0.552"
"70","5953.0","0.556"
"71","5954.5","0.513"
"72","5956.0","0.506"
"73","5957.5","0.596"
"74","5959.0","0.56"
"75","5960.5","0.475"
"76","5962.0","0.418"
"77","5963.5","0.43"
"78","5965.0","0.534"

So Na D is 6.0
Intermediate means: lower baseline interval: 0.511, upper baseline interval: 0.511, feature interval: 0.417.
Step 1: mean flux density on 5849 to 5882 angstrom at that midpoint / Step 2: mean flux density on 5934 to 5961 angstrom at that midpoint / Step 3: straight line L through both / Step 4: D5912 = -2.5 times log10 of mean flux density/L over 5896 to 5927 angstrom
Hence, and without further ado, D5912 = 0.12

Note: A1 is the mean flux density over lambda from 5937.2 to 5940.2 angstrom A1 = 0.505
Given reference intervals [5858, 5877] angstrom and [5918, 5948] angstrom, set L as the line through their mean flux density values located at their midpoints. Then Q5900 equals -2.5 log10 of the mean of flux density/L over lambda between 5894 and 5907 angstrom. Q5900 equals 0.299 mag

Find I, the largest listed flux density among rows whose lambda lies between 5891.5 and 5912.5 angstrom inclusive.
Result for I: 0.51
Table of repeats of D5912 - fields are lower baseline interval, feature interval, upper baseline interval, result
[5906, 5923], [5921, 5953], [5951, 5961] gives 0.01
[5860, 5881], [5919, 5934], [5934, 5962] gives 0.01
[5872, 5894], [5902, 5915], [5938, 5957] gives 0.05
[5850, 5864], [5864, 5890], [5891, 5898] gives -0.14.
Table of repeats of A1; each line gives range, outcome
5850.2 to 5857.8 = 0.516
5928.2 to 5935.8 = 0.517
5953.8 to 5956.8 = 0.511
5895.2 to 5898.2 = 0.38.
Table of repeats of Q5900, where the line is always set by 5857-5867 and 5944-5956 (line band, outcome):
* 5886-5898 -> 0.29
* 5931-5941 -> 0.04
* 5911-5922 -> 0.01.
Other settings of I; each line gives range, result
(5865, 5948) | 0.589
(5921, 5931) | 0.531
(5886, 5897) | 0.44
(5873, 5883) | 0.569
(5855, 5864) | 0.49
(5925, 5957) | 0.557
